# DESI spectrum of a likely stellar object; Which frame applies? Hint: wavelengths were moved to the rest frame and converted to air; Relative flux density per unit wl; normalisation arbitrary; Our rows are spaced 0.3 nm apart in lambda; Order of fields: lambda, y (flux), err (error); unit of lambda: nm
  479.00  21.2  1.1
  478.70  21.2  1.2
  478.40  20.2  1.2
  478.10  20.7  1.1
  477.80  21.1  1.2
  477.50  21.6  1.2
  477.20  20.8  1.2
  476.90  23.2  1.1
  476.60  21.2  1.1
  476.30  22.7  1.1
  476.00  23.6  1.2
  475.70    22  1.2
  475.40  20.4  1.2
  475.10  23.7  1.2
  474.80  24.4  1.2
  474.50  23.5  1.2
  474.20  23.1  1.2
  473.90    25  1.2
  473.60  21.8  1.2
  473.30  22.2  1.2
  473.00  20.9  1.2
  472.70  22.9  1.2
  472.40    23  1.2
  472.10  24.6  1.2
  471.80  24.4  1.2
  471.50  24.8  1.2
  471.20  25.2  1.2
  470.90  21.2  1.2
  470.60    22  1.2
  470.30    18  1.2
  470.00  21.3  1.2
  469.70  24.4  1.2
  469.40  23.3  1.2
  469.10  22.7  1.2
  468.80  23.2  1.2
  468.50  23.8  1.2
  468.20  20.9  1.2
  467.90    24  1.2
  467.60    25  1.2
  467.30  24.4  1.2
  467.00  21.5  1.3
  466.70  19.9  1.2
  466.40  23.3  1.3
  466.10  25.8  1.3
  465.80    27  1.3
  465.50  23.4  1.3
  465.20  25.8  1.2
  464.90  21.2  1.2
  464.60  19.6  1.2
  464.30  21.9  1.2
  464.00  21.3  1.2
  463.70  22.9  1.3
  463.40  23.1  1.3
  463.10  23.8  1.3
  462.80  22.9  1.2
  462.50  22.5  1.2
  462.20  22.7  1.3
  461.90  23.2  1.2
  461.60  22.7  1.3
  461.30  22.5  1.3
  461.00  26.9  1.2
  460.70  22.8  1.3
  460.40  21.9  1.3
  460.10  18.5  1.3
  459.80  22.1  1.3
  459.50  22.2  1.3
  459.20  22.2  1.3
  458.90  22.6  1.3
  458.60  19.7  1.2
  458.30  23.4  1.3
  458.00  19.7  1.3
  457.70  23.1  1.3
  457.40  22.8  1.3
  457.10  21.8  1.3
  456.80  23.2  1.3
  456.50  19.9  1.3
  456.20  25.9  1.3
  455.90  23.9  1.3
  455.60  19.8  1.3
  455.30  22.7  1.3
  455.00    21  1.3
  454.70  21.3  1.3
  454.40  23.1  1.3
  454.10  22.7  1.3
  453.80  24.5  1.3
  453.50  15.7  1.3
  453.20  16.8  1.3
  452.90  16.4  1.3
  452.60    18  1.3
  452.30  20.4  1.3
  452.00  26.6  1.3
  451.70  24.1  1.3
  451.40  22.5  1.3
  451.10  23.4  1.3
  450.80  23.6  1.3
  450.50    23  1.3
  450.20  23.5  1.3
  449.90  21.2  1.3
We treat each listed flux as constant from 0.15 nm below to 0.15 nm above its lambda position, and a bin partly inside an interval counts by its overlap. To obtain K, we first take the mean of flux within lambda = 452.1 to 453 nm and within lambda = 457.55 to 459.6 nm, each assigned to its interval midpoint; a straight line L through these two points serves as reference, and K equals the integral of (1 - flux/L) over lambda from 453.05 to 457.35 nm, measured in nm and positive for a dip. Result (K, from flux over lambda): -0.31 nm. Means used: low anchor 18.8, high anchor 21.8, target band 21.6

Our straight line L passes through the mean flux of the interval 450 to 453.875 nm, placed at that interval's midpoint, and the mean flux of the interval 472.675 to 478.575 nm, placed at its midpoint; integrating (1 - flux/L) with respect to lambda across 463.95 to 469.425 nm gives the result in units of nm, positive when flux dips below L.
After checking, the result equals -0.29 nm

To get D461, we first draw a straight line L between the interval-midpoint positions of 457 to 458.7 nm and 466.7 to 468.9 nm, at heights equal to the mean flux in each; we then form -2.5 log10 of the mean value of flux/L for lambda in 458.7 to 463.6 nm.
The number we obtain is -0.02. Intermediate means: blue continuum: 21.8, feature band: 22.6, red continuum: 23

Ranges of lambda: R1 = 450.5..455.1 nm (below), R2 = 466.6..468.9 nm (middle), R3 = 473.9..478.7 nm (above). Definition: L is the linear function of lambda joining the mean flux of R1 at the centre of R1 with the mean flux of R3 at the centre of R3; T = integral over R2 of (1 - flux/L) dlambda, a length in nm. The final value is -0.10 nm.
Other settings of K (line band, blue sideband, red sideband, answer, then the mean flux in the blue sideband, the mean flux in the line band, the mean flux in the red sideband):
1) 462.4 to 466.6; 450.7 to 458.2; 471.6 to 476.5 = -0.14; 21.7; 23.1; 23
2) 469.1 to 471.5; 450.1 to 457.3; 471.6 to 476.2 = 0.05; 21.8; 22.4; 23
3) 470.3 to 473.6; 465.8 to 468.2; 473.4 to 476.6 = 0.04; 23.5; 22.8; 22.9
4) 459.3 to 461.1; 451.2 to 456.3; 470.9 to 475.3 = -0.01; 21.5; 22.3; 23.4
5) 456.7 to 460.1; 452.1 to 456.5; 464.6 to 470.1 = -0.04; 20.9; 21.9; 23.3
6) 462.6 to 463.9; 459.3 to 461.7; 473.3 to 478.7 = -0.04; 22.4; 23.1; 22.3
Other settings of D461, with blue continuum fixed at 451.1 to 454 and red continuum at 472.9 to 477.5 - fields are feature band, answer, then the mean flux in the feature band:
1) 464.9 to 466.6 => -0.130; 24.6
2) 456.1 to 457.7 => -0.078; 22.7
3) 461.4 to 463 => -0.064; 22.8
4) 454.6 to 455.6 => -0.024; 21.4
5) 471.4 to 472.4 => -0.096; 24.4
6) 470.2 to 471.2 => 0.048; 21.2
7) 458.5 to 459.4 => -0.020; 21.6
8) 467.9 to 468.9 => -0.039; 22.8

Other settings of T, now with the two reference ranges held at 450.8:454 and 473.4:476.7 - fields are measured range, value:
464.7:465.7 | -0.06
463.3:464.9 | 0.02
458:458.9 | 0.00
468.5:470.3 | -0.02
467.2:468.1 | -0.08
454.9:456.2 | -0.07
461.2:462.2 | -0.05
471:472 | -0.09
